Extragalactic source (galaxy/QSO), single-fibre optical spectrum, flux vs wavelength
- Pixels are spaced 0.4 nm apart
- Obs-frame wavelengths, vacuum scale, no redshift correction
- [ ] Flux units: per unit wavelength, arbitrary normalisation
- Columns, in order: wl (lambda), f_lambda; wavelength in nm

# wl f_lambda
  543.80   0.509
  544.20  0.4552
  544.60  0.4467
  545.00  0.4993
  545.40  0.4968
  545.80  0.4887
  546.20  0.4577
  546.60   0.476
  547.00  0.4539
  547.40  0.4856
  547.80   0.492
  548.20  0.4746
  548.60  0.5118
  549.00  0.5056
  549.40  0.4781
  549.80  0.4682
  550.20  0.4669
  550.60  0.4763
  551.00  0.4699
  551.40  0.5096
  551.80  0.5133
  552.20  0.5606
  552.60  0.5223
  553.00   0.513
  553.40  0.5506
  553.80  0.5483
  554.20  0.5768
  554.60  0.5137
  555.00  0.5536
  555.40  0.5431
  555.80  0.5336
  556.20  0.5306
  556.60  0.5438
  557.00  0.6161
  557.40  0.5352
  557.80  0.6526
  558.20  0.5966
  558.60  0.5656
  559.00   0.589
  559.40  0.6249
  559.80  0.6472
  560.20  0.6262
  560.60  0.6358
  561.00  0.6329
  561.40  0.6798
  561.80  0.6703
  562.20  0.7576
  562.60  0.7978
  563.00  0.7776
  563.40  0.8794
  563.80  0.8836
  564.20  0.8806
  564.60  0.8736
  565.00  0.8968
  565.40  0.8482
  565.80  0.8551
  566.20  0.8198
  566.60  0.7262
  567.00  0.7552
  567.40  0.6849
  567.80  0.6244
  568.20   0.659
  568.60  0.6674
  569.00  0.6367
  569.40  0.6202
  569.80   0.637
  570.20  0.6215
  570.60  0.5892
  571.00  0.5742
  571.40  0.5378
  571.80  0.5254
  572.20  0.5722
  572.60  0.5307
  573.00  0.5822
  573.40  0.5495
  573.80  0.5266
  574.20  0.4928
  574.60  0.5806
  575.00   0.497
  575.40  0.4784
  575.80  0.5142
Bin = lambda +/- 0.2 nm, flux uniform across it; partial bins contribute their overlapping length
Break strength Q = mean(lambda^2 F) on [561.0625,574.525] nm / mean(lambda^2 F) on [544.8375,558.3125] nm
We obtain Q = 1.4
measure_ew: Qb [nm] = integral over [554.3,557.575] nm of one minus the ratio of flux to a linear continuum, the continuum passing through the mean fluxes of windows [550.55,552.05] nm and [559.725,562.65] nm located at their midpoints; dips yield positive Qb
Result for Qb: 0.19 nm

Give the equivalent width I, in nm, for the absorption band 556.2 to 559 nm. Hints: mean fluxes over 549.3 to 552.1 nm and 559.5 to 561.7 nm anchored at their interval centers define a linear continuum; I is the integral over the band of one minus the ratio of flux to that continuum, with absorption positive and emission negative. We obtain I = 0.07 nm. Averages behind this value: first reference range 0.486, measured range 0.581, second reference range 0.645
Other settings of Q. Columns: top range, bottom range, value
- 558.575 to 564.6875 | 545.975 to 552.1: 1.56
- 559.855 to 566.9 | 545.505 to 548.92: 1.71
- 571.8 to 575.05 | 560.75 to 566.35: 0.70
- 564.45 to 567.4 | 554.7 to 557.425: 1.53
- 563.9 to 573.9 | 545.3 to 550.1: 1.51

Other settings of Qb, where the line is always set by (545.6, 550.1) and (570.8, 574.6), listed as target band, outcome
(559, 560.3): -0.292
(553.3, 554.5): -0.142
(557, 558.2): -0.218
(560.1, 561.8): -0.439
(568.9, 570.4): -0.254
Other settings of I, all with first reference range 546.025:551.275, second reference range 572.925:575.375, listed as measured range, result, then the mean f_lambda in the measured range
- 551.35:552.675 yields -0.12 nm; 0.529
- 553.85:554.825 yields -0.11 nm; 0.546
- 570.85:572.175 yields -0.06 nm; 0.548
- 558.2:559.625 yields -0.27 nm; 0.595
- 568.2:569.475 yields -0.31 nm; 0.646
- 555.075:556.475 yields -0.13 nm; 0.538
